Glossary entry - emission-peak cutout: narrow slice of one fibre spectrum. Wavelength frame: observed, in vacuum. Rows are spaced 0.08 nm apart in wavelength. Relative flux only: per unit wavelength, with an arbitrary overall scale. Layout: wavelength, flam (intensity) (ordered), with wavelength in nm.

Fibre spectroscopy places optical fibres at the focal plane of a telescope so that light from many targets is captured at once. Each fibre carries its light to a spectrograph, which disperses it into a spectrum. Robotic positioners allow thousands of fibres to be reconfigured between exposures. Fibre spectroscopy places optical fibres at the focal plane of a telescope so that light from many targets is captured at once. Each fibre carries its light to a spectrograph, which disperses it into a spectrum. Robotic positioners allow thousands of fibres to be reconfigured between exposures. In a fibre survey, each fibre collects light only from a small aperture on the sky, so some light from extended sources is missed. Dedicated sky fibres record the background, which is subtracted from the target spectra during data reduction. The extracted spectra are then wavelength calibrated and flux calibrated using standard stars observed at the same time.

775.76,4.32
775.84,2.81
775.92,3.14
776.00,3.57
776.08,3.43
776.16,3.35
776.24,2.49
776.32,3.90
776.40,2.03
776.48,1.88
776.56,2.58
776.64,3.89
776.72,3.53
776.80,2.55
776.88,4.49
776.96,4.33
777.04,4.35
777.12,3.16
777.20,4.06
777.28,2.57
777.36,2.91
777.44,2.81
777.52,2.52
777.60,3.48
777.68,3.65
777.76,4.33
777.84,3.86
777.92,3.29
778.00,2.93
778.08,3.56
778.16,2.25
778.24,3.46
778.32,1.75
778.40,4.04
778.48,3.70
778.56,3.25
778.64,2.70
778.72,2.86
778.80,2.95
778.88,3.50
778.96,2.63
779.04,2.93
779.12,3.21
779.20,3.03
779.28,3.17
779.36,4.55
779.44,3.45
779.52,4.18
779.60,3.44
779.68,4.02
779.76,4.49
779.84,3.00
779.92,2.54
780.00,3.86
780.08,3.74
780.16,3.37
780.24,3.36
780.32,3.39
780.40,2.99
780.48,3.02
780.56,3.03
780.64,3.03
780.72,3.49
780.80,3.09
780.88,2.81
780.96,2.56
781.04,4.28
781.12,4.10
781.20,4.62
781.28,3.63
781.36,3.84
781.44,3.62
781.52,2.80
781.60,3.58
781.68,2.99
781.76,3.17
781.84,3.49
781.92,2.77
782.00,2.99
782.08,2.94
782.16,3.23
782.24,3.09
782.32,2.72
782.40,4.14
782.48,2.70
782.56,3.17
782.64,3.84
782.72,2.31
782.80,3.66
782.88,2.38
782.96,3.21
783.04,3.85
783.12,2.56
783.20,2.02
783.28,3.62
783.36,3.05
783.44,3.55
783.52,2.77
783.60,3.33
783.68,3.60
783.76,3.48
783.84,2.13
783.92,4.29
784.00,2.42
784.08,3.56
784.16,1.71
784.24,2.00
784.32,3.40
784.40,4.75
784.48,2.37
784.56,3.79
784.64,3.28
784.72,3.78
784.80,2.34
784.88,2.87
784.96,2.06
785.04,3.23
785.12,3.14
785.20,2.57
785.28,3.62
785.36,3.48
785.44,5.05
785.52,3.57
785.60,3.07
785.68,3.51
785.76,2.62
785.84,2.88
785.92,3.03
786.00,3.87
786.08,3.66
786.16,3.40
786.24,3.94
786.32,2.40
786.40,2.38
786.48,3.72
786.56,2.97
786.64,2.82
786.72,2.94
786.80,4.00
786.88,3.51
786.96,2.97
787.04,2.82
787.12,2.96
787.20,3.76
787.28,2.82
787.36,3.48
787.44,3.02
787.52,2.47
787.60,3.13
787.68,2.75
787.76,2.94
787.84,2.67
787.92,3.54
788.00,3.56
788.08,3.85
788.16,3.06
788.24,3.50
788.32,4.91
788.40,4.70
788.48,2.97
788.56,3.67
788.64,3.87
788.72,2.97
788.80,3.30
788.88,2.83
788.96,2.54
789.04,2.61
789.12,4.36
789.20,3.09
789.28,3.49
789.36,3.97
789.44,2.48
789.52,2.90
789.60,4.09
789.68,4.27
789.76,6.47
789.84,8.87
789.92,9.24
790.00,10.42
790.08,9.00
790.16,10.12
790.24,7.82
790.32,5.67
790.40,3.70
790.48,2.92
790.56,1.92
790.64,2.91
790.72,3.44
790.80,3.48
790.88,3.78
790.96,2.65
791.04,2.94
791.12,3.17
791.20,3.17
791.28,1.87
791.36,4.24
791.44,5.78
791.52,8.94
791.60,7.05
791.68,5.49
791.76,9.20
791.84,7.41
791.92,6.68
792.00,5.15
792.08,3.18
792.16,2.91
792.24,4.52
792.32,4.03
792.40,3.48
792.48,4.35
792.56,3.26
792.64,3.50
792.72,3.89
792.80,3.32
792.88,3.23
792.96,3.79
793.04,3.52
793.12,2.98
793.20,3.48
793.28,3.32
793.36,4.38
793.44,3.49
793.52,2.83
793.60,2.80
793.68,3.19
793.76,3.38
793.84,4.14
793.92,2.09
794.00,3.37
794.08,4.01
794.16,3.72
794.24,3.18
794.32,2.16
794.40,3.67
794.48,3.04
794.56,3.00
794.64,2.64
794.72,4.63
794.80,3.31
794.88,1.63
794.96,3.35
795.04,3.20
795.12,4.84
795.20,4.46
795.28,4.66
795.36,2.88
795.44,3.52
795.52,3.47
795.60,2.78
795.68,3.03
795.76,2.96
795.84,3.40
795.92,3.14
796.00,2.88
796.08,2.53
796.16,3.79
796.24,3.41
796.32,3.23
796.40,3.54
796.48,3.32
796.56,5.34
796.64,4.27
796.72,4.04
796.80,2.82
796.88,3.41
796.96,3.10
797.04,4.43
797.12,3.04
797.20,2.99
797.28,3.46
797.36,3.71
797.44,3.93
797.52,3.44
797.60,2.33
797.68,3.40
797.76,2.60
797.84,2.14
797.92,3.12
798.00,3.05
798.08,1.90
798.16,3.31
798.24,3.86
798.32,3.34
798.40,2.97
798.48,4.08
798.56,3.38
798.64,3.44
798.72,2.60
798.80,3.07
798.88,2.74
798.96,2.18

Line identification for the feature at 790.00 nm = [S II]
